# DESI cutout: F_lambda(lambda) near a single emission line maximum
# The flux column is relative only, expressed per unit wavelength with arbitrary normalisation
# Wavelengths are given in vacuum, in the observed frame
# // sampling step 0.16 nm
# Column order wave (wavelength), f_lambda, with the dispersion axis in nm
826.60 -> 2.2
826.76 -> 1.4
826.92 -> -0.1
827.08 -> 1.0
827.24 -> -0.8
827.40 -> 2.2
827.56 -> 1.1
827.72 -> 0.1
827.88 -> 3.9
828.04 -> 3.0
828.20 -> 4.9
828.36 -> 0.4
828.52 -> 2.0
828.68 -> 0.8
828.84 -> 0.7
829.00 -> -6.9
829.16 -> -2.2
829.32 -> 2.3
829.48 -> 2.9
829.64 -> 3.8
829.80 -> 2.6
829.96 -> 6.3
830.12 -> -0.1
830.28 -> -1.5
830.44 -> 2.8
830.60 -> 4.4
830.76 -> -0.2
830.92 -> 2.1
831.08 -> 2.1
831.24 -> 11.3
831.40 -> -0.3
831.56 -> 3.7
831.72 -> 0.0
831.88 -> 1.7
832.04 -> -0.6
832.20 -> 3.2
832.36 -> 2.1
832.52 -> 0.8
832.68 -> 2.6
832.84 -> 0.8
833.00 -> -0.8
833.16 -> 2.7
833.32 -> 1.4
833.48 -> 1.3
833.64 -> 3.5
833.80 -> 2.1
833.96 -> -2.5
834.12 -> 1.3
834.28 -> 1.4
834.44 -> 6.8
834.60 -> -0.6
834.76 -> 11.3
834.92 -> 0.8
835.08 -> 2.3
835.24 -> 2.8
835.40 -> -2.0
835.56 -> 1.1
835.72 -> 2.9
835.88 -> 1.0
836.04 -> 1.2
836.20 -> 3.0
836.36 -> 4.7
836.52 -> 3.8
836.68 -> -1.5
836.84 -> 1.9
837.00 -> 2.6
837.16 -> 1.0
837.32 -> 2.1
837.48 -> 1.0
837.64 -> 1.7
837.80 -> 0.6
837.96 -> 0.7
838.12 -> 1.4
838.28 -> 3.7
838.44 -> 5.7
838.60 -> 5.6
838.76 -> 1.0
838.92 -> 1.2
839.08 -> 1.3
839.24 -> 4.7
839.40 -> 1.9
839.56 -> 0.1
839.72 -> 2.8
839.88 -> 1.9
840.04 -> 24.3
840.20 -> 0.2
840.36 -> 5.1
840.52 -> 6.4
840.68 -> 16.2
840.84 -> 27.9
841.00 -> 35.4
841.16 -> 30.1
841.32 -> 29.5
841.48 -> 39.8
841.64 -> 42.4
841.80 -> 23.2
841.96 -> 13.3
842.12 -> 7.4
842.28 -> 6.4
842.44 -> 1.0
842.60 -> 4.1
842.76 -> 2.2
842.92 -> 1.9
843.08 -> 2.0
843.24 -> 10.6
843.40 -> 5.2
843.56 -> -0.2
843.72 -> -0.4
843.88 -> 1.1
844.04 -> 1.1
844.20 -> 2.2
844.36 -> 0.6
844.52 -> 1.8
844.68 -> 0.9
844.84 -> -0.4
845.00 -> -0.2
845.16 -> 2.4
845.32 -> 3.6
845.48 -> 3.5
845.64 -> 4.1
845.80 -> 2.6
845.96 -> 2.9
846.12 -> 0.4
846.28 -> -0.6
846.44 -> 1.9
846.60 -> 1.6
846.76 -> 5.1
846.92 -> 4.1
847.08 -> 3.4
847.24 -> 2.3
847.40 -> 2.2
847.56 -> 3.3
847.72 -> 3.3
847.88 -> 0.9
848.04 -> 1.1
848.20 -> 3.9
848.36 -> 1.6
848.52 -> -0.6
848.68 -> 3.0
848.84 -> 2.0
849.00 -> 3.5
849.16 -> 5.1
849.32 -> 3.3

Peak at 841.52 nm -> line [O II] 3727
